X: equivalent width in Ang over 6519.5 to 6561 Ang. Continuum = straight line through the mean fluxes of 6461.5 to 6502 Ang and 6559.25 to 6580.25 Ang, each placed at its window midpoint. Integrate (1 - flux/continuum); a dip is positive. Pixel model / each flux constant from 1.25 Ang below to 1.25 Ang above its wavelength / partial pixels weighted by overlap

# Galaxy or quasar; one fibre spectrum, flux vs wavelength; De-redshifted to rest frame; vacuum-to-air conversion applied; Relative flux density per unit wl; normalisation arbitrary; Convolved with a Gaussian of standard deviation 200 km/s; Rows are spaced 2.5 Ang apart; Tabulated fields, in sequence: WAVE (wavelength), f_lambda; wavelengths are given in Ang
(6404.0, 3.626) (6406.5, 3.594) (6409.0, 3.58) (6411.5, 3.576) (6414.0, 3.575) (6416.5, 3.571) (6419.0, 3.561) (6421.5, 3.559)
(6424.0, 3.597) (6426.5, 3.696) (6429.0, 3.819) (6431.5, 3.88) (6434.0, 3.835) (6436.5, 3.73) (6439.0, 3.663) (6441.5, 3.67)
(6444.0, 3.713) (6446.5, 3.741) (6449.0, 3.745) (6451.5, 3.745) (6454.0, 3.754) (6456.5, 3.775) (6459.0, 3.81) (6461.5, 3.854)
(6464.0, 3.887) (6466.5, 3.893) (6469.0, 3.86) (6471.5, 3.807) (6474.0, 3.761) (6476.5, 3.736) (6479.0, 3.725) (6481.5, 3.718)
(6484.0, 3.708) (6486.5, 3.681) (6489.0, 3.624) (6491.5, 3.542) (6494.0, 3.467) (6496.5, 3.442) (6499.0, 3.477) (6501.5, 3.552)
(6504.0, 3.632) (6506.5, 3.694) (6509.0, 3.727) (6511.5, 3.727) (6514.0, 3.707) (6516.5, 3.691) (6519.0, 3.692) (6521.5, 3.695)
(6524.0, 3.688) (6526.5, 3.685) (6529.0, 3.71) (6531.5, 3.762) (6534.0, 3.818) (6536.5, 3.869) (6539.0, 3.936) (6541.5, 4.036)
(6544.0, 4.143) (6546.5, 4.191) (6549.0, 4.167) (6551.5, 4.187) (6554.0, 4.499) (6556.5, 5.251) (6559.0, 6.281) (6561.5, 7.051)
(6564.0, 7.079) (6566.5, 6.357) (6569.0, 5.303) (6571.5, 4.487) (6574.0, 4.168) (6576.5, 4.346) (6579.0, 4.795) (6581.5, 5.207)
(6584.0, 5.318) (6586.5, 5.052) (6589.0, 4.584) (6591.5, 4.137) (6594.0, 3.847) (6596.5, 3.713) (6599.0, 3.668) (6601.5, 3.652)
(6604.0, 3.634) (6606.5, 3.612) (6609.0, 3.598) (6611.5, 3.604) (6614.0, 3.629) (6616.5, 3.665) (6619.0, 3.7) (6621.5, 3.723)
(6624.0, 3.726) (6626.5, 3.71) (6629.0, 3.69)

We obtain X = 5.8 Ang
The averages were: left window 3.69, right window 5.49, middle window 4.23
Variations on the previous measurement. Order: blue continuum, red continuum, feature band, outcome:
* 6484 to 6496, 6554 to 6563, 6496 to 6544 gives 9.10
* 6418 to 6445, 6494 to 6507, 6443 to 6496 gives -1.77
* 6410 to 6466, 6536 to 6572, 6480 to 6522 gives 7.50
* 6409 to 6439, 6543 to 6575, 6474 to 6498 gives 4.00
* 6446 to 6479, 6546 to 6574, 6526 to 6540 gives 3.15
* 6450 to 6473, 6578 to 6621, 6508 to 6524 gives 0.88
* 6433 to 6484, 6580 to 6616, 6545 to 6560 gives -2.80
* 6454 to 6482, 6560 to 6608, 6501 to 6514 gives 1.40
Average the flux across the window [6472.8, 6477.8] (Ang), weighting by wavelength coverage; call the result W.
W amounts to 3.75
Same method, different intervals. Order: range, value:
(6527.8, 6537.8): 3.79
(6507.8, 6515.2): 3.72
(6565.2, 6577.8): 4.94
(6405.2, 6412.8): 3.58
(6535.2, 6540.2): 3.9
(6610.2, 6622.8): 3.66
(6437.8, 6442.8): 3.67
